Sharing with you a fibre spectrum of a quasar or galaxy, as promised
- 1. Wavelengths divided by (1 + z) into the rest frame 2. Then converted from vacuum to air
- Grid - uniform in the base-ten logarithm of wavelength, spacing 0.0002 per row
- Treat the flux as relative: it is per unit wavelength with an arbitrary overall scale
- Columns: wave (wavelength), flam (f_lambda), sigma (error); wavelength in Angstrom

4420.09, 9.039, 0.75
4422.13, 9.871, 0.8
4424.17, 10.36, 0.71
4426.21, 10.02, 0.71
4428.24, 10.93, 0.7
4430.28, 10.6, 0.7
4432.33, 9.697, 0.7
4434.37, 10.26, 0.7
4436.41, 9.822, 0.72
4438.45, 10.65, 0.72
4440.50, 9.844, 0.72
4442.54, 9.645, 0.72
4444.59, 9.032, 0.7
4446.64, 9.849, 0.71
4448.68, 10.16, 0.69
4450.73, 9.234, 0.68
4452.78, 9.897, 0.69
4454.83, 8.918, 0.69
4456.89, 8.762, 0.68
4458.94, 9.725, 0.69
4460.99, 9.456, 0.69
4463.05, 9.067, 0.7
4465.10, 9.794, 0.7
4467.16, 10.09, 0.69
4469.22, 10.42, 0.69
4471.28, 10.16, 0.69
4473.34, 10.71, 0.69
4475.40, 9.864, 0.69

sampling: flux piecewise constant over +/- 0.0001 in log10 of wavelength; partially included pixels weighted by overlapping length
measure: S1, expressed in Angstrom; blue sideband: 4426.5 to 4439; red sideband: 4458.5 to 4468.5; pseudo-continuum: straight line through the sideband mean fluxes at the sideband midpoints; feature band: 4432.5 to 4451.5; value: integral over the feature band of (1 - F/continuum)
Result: 0.5 Angstrom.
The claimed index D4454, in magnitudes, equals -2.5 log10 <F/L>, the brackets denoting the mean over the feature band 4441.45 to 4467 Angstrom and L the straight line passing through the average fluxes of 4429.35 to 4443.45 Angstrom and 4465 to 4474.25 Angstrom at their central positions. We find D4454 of 0.08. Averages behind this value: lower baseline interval 10.1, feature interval 9.49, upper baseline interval 10.3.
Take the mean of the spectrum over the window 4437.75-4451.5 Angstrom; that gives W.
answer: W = 9.76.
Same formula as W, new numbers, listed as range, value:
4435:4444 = 9.96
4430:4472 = 9.75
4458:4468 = 9.62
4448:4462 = 9.43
